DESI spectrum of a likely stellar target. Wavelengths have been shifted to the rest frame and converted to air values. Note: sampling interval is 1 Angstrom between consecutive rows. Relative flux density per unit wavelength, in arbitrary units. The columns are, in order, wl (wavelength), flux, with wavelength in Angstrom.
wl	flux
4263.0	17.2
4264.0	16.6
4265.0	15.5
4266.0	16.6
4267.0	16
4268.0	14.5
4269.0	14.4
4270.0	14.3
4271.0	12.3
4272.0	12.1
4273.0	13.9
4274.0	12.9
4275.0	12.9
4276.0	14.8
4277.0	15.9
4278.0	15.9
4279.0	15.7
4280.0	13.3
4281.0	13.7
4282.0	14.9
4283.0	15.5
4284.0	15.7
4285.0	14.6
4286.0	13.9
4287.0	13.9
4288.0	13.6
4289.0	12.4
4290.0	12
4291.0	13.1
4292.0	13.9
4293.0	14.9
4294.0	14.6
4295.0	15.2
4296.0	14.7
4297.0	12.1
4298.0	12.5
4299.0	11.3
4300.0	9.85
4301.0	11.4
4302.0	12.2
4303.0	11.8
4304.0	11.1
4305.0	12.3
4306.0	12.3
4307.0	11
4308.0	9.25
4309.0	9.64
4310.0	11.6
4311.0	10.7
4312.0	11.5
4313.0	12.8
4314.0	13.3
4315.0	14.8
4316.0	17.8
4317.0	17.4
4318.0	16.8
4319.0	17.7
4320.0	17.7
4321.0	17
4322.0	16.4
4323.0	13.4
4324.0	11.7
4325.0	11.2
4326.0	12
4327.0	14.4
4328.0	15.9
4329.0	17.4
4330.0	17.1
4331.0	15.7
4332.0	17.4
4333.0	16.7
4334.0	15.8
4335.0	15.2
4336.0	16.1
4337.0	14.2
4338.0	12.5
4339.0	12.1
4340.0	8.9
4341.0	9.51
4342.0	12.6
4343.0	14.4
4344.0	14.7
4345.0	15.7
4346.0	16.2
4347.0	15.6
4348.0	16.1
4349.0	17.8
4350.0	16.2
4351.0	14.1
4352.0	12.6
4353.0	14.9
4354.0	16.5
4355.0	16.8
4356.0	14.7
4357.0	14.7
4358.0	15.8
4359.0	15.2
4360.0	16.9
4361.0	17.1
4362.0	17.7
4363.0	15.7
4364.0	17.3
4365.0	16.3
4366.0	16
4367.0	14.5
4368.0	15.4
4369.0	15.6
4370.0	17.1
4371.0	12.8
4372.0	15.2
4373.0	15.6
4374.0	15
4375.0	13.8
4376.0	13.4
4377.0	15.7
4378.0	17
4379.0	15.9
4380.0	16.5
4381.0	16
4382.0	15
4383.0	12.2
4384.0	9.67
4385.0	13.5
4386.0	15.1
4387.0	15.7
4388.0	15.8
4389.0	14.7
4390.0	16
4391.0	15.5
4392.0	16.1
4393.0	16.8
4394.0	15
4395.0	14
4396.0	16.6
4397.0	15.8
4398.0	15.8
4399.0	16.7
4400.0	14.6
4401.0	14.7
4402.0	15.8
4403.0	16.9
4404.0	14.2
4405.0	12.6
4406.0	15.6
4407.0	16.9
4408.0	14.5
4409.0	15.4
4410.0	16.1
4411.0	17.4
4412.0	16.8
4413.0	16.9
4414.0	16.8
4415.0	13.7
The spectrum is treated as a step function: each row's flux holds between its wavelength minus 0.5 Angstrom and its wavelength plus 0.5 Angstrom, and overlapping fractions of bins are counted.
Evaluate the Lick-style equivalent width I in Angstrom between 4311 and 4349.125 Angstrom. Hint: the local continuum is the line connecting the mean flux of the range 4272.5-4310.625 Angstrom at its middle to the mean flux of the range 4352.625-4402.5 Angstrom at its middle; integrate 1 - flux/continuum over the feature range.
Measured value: -1.59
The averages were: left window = 13.2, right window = 15.4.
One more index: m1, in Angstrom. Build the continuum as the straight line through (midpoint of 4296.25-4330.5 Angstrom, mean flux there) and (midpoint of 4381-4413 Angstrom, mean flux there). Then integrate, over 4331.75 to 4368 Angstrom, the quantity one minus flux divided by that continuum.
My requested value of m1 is -2.29 Angstrom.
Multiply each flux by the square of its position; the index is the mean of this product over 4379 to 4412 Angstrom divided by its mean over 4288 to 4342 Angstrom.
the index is 1.17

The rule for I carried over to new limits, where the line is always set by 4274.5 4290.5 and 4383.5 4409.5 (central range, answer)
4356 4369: -0.9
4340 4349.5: 0.2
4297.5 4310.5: 2.9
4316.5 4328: -0.4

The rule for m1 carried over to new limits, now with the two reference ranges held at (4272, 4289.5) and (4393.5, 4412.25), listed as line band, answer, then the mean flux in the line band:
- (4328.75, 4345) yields 0.5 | 14.4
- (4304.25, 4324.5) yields 1.2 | 13.7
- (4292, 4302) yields 1.0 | 13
